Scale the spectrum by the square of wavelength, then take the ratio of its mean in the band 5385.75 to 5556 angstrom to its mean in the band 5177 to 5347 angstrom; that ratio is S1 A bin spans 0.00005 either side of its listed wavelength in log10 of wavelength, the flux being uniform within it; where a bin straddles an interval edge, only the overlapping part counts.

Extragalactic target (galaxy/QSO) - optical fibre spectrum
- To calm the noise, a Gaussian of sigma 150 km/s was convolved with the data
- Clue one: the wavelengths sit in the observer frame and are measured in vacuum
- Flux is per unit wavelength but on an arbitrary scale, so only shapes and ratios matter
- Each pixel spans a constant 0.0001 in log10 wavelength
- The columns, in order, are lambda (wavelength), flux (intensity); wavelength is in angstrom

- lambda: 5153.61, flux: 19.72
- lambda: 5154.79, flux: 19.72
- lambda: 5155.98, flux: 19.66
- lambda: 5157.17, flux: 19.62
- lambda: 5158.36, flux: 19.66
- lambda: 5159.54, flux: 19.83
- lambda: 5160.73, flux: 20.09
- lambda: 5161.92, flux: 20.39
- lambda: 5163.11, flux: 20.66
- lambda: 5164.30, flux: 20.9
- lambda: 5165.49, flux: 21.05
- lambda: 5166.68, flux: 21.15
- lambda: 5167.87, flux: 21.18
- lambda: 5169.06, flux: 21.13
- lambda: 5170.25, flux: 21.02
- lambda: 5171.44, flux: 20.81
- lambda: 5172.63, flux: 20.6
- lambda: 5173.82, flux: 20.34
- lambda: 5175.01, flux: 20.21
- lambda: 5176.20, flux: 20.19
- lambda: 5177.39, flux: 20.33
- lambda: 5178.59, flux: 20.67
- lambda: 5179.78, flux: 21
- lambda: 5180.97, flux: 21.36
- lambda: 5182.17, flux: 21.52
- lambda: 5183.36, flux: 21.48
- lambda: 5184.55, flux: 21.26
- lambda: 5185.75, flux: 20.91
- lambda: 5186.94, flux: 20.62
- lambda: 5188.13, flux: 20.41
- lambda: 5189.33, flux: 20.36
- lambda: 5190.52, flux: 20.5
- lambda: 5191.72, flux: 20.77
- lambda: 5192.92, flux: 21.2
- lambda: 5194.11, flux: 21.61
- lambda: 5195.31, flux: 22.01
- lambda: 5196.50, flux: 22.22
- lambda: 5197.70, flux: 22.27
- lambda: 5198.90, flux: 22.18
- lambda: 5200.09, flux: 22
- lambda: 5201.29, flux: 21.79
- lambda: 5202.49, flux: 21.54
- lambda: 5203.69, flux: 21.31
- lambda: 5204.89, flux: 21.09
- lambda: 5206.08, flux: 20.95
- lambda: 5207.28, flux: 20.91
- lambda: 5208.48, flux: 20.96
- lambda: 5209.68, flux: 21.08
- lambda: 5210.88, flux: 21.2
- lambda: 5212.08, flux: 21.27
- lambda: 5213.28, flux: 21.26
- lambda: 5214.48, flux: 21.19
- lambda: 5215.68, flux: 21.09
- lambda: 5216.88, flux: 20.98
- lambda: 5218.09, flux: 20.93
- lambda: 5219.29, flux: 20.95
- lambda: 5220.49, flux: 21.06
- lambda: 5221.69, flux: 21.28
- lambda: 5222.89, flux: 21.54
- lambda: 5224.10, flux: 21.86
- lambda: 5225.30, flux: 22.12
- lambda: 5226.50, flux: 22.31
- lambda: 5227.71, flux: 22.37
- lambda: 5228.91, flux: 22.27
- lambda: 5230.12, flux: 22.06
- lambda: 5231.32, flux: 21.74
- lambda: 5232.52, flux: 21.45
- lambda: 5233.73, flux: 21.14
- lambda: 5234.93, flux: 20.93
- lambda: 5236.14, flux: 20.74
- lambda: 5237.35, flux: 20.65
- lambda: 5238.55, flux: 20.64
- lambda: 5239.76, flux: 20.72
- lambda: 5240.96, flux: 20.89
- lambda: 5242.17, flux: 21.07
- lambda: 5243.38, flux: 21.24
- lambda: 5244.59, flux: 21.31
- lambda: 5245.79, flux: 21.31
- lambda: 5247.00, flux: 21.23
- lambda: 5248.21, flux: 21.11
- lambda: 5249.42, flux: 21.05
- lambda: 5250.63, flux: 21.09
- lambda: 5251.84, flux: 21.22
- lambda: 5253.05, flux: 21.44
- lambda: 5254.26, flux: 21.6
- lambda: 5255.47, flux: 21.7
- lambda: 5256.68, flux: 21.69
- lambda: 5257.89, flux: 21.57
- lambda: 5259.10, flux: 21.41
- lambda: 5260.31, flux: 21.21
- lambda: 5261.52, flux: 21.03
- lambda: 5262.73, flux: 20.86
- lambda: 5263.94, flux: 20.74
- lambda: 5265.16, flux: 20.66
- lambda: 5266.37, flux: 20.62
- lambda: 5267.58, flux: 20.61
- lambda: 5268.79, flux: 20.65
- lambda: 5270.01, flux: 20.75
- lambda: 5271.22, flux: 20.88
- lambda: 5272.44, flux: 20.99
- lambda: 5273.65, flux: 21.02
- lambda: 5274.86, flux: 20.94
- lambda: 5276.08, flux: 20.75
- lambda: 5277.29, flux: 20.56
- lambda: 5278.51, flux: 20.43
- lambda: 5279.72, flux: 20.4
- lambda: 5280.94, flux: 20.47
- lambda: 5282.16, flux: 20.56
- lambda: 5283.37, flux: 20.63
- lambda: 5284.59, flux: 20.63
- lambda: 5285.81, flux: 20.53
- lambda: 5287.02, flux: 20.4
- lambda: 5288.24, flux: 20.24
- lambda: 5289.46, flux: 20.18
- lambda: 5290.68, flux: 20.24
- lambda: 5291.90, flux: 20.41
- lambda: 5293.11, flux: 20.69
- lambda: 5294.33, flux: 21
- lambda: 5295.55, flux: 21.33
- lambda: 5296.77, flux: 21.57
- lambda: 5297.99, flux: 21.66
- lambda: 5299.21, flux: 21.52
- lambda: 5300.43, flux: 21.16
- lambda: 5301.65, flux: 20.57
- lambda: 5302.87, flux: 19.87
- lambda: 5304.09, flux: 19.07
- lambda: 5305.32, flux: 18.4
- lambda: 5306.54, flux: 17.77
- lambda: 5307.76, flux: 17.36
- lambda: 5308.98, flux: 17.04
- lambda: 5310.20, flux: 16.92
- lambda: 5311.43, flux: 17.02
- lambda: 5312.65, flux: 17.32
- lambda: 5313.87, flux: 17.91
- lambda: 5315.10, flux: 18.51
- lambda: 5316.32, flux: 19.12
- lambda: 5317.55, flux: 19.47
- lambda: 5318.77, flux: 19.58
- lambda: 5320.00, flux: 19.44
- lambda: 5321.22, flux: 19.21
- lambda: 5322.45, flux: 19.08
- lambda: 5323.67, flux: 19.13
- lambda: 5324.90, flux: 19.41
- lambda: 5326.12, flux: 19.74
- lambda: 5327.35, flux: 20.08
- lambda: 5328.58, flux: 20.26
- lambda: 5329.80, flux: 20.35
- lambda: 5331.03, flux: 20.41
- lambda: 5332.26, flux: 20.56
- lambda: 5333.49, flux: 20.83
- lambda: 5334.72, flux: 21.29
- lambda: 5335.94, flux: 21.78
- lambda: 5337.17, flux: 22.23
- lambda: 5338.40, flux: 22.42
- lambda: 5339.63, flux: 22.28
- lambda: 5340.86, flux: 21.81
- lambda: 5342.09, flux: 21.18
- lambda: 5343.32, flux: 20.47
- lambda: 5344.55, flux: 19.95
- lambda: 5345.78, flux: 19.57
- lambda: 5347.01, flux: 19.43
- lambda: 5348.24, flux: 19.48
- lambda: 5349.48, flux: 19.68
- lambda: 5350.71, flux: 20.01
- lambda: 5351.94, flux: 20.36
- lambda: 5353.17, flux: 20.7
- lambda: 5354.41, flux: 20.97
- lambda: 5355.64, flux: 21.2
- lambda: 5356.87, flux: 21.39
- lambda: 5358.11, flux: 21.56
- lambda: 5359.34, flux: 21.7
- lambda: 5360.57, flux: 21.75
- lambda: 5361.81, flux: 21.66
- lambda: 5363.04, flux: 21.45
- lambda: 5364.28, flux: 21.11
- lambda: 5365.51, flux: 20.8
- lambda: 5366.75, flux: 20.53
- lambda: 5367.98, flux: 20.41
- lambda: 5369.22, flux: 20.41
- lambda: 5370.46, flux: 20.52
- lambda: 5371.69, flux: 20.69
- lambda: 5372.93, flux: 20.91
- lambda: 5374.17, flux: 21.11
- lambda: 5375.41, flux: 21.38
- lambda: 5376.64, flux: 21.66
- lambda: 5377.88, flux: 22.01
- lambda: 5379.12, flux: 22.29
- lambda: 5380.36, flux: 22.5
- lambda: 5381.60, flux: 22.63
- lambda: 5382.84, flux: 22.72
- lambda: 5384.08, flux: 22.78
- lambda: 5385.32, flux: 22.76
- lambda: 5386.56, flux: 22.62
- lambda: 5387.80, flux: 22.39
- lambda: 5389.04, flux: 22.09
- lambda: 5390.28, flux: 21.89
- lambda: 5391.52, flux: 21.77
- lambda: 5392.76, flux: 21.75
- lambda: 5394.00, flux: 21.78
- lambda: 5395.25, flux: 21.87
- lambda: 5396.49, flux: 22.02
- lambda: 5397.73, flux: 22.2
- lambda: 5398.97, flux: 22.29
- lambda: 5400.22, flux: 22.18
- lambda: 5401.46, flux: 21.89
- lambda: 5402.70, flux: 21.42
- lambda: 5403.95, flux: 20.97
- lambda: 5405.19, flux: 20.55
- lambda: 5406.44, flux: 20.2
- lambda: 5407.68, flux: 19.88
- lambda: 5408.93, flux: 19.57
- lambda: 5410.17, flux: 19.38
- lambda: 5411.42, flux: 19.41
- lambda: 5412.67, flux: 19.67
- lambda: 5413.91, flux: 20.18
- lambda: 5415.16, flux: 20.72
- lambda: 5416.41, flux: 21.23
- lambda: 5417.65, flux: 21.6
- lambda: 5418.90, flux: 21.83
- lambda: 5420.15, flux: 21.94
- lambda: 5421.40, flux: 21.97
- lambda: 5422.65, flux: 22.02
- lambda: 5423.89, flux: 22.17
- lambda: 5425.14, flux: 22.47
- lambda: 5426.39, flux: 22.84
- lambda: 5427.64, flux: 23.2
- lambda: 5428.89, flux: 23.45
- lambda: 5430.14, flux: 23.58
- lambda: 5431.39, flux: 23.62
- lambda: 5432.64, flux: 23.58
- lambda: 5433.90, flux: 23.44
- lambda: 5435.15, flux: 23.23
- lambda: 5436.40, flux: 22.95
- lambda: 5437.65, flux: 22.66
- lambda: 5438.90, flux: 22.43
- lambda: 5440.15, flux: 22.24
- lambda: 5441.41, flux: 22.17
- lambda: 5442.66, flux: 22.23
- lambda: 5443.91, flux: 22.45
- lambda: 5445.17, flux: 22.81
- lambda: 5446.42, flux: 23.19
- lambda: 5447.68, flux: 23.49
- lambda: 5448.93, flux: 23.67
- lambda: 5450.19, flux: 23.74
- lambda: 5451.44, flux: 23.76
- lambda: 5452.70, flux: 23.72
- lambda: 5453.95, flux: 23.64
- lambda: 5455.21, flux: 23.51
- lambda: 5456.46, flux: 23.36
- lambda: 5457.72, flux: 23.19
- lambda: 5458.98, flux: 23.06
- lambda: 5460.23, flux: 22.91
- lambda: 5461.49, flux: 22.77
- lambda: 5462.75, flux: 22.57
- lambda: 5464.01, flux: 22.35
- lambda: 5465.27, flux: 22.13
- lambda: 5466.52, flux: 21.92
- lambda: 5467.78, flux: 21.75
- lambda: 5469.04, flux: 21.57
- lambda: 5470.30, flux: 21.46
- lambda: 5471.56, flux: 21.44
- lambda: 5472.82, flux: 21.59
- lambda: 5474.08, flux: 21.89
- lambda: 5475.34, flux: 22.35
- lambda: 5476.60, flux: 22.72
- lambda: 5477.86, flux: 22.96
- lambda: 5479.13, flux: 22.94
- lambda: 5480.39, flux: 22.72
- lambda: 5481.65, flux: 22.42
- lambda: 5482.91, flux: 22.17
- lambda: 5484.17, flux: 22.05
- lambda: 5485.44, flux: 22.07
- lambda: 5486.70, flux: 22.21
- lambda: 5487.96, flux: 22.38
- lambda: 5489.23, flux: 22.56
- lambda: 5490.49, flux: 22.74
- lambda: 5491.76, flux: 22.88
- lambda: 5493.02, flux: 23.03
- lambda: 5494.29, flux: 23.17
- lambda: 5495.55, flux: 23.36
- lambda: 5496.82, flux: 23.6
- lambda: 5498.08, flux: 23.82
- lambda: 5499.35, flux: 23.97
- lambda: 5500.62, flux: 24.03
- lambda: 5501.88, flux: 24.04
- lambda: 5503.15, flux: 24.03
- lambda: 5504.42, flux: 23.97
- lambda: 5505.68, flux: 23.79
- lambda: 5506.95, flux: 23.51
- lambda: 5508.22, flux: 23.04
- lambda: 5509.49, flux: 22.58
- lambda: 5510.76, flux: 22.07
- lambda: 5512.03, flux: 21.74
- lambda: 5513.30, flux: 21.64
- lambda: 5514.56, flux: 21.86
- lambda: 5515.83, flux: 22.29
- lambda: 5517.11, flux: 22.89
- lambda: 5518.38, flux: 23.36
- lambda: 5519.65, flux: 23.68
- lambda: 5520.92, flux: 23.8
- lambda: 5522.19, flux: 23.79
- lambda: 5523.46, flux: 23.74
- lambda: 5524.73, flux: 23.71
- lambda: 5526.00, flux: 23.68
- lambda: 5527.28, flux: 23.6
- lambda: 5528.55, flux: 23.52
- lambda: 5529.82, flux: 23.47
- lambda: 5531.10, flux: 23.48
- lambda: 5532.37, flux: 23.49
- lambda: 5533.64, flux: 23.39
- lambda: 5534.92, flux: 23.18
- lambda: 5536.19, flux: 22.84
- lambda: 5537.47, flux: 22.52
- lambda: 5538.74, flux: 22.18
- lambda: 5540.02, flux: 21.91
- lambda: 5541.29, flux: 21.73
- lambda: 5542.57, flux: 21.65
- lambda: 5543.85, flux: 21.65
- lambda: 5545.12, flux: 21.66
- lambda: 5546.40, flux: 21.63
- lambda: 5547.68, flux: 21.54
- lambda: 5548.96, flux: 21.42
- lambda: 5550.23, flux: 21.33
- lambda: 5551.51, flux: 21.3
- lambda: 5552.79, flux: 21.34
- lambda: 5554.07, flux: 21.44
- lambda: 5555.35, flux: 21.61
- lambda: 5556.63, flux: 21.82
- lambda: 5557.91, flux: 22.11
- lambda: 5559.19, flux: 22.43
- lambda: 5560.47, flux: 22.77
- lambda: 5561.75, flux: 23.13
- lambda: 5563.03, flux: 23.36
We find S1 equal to 1.17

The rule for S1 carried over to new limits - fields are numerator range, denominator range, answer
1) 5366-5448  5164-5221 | 1.12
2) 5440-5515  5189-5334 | 1.20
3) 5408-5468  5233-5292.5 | 1.15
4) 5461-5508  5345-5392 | 1.11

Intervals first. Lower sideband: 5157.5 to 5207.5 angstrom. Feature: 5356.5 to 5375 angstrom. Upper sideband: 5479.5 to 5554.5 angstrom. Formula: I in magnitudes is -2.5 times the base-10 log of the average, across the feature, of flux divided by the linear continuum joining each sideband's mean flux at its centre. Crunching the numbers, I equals 0.05 mag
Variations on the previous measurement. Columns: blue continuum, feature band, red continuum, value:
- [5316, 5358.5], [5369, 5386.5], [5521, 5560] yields -0.05 mag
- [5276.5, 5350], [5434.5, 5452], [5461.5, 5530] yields -0.04 mag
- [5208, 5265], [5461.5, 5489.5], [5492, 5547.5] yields 0.03 mag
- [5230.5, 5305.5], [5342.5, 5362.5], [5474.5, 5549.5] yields 0.05 mag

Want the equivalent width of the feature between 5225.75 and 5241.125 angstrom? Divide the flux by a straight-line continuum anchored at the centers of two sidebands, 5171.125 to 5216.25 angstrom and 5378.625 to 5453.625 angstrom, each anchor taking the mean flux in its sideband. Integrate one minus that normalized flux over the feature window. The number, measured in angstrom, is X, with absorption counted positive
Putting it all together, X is -0.1 angstrom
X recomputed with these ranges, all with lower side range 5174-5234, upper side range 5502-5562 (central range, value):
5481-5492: 0.0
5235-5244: 0.2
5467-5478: 0.2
